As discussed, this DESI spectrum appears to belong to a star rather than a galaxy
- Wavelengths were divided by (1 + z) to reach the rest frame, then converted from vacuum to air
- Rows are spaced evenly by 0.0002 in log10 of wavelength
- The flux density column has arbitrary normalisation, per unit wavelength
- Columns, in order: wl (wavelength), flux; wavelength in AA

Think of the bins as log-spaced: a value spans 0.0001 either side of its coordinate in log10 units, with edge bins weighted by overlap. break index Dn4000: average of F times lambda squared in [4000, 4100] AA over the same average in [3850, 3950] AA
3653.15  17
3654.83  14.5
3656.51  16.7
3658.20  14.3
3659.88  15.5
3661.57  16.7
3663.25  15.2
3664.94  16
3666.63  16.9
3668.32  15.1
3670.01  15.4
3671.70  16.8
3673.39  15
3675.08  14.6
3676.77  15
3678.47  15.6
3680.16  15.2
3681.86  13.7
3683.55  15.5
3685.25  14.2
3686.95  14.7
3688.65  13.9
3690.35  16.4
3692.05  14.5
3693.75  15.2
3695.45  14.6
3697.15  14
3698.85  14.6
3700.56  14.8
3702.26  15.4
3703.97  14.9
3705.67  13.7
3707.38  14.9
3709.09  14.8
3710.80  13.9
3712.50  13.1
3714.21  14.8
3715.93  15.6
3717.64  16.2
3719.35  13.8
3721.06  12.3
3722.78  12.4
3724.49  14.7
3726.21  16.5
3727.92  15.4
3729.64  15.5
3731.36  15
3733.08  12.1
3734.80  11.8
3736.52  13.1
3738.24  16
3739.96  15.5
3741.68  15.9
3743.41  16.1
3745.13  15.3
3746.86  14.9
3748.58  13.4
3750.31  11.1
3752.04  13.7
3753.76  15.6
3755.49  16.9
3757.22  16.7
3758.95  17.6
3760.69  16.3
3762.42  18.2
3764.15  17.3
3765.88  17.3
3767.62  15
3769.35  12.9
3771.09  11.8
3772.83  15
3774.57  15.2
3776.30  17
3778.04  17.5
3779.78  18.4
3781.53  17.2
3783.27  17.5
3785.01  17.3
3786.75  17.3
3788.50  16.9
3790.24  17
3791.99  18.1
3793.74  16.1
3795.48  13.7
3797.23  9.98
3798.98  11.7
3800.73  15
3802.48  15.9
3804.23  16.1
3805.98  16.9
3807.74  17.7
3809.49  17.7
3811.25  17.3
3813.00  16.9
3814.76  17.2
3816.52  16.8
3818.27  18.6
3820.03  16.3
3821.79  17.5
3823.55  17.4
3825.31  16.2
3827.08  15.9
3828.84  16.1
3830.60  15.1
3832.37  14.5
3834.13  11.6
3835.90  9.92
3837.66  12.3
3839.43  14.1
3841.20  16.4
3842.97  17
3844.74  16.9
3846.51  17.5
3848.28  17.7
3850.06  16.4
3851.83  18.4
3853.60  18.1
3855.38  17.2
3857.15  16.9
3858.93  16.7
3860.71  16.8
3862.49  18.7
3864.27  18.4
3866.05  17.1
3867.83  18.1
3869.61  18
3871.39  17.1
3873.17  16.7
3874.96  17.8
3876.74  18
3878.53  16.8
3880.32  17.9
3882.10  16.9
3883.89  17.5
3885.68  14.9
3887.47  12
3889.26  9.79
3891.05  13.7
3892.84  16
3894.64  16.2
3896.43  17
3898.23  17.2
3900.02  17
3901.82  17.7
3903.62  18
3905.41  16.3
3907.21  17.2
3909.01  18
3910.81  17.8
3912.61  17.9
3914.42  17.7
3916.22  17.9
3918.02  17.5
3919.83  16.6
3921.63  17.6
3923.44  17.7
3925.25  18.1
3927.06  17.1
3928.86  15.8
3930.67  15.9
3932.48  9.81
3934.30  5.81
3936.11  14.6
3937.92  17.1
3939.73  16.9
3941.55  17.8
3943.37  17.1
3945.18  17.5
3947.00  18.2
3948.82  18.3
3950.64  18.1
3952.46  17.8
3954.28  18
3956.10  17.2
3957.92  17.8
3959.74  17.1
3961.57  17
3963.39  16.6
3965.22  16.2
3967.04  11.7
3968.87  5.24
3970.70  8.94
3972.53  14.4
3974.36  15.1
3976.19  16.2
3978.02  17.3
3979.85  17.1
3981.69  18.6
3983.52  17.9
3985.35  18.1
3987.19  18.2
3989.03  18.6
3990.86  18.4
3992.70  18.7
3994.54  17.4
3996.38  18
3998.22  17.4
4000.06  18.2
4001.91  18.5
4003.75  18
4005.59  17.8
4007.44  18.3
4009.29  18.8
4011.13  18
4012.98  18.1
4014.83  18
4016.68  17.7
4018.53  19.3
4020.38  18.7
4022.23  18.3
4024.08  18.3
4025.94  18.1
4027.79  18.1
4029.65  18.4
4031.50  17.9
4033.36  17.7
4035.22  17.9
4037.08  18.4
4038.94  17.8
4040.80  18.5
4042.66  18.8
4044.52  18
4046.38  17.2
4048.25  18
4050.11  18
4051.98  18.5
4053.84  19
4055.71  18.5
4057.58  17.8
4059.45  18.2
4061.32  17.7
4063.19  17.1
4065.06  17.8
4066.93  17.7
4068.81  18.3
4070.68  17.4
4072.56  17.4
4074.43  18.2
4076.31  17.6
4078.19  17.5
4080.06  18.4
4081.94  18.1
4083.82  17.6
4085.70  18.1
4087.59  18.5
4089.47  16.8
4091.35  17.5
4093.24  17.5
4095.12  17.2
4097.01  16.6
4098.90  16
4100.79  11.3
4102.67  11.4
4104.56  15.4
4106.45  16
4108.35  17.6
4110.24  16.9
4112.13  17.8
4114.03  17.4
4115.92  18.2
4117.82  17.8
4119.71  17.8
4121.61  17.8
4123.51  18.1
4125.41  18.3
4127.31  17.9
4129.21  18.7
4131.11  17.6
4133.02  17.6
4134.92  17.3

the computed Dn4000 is 1.16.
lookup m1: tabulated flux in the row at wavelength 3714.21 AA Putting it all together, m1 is 14.8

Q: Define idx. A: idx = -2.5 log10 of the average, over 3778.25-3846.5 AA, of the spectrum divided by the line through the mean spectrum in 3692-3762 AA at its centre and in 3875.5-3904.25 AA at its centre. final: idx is -0.037 mag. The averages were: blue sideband 14.7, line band 15.9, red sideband 16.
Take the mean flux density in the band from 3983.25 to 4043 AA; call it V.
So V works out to 18.2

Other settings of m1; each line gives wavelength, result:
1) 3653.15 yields 17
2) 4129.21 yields 18.7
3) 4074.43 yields 18.2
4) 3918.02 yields 17.5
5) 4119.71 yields 17.8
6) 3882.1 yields 16.9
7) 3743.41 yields 16.1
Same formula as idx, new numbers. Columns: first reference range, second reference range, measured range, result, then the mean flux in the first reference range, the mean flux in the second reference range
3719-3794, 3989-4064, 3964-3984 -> 0.221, 15.5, 18.1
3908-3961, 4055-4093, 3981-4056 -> -0.051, 16.7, 17.8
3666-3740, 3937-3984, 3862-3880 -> -0.130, 14.7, 16.2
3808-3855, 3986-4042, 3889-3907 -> 0.050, 16.2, 18.2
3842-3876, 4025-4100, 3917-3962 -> 0.070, 17.4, 17.8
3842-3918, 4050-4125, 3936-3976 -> 0.079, 16.9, 17.3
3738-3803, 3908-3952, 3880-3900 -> 0.065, 15.6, 16.5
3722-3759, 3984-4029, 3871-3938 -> 0.047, 14.7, 18.2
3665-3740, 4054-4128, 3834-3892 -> -0.031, 14.7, 17.3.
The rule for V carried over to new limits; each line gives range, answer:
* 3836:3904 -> 16.5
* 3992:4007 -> 18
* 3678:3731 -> 14.7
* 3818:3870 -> 16.4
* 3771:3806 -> 15.9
